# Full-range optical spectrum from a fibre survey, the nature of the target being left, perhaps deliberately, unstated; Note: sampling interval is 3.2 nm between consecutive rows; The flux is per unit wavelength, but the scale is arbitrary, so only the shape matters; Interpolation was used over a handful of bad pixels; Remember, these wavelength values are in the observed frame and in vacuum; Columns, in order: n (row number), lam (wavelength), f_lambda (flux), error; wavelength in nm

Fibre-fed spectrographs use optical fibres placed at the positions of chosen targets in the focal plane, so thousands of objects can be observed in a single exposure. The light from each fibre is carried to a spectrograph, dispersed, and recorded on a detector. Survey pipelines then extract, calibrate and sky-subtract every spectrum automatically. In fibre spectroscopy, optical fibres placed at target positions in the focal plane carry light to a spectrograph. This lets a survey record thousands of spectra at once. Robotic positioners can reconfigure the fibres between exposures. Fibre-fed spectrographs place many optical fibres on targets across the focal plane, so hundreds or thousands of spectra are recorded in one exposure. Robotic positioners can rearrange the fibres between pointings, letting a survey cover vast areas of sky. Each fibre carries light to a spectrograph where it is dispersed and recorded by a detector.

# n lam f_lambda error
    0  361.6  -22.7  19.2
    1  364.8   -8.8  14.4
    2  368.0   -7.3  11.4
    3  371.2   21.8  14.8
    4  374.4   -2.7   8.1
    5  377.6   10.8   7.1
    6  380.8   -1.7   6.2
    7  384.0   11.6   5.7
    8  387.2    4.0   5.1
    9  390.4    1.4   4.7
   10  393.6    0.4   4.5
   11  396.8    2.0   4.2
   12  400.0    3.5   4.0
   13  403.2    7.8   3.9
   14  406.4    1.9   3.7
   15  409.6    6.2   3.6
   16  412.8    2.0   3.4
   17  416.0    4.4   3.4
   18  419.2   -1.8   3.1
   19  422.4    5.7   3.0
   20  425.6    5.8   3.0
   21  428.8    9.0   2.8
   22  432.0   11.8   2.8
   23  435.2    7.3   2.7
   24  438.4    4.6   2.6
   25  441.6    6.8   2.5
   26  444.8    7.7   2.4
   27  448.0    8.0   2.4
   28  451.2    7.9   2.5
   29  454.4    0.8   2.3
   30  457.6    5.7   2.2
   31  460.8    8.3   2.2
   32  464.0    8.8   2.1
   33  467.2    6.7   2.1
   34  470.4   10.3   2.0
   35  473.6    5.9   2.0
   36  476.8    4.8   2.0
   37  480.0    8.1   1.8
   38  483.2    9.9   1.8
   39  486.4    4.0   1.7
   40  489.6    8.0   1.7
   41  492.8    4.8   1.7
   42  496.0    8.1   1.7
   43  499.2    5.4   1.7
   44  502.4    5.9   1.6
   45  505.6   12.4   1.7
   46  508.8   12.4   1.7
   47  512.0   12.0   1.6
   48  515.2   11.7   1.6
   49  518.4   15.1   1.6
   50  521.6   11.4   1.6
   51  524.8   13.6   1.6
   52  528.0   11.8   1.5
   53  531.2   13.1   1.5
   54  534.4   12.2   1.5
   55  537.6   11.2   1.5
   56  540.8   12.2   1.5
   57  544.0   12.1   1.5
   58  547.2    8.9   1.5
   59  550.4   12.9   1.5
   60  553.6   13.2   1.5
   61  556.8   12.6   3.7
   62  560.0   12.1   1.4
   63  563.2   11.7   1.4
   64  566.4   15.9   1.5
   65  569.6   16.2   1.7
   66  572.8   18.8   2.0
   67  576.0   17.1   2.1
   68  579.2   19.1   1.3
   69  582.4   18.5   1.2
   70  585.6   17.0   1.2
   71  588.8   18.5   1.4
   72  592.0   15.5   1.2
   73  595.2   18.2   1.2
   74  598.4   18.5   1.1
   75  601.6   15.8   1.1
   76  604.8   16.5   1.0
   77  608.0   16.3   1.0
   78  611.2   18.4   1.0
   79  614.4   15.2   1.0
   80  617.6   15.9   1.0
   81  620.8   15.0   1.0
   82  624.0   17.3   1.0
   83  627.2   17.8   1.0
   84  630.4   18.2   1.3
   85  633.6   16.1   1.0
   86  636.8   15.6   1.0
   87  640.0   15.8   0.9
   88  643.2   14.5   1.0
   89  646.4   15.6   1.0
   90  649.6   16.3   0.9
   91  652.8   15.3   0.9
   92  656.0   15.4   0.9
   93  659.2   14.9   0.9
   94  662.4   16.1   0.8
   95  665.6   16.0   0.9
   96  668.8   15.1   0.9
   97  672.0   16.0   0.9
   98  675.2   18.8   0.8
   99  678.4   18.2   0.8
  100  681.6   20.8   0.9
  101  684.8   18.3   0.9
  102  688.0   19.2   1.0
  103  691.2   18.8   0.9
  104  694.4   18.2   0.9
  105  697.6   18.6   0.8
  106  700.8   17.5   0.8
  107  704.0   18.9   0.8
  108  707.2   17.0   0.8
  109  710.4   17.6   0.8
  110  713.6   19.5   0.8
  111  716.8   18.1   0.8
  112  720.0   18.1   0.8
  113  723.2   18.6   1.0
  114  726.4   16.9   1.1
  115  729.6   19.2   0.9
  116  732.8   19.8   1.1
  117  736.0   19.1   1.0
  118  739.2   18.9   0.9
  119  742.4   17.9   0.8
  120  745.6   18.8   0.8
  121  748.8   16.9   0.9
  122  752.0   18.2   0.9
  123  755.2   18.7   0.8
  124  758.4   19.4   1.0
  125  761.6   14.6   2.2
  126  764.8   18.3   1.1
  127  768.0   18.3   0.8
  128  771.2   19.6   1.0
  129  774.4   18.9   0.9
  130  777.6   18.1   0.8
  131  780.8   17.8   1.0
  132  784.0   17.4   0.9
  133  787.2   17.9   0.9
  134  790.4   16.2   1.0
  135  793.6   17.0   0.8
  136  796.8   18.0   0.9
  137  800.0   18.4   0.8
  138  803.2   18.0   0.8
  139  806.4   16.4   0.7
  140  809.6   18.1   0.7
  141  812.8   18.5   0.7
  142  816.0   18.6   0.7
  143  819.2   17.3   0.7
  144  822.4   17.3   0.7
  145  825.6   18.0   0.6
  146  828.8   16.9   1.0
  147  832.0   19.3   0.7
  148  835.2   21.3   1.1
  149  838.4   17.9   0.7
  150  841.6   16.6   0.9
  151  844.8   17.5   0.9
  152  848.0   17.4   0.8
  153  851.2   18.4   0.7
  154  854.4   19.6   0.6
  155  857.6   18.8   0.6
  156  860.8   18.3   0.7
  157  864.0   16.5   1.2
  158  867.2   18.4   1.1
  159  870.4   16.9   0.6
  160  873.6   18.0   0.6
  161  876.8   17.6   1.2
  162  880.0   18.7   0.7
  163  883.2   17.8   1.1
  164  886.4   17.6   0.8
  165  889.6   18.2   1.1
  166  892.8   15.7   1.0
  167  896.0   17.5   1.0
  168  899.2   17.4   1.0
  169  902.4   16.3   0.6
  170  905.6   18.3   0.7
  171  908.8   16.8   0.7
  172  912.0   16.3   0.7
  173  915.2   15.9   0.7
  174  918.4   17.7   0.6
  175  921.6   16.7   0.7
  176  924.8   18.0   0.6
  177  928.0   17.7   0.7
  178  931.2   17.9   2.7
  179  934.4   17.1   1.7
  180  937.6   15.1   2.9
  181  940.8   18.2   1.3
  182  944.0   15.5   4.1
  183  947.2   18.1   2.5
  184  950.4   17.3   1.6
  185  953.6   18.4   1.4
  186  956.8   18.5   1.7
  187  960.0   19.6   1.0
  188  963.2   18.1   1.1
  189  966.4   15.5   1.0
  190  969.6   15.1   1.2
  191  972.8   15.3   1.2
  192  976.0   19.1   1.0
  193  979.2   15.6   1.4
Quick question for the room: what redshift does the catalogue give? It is 0.27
